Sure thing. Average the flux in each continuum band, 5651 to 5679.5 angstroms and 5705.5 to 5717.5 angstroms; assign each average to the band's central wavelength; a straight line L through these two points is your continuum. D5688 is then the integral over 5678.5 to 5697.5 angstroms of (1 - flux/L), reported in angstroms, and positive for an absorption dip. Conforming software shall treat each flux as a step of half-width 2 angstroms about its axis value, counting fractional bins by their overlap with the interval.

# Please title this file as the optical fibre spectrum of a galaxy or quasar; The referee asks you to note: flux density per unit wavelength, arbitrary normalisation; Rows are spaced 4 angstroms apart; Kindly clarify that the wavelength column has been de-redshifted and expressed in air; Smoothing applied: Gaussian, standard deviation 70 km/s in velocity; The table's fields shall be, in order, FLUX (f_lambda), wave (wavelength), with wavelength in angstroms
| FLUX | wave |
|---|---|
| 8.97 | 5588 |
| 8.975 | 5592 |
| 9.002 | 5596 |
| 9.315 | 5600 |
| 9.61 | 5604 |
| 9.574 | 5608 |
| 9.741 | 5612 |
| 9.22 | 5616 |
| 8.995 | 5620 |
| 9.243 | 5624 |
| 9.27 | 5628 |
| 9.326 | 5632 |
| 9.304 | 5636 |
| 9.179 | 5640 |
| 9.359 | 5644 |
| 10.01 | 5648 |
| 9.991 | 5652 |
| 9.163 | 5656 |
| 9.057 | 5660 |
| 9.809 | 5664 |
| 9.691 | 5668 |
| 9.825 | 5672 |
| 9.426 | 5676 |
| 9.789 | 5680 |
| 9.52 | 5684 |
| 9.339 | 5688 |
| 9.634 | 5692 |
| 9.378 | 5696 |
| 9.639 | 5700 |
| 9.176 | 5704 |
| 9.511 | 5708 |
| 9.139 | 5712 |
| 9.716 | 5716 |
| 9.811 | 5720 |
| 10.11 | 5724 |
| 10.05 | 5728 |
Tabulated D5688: -0.1 angstroms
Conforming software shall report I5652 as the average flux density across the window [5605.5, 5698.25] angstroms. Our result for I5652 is 9.47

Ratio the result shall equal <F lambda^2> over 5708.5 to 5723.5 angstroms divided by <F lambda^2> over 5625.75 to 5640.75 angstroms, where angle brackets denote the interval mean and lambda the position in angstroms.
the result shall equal 1.07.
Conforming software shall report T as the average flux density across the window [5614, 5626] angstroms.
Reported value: 9.15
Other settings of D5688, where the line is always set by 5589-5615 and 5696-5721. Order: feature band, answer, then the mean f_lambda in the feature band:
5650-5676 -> -0.4 angstroms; 9.58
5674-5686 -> -0.2 angstroms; 9.58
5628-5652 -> -0.2 angstroms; 9.47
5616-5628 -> 0.3 angstroms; 9.16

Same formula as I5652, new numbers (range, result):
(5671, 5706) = 9.52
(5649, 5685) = 9.6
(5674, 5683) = 9.6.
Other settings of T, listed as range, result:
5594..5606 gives 9.31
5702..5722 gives 9.47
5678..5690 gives 9.55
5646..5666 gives 9.61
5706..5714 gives 9.32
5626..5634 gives 9.3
